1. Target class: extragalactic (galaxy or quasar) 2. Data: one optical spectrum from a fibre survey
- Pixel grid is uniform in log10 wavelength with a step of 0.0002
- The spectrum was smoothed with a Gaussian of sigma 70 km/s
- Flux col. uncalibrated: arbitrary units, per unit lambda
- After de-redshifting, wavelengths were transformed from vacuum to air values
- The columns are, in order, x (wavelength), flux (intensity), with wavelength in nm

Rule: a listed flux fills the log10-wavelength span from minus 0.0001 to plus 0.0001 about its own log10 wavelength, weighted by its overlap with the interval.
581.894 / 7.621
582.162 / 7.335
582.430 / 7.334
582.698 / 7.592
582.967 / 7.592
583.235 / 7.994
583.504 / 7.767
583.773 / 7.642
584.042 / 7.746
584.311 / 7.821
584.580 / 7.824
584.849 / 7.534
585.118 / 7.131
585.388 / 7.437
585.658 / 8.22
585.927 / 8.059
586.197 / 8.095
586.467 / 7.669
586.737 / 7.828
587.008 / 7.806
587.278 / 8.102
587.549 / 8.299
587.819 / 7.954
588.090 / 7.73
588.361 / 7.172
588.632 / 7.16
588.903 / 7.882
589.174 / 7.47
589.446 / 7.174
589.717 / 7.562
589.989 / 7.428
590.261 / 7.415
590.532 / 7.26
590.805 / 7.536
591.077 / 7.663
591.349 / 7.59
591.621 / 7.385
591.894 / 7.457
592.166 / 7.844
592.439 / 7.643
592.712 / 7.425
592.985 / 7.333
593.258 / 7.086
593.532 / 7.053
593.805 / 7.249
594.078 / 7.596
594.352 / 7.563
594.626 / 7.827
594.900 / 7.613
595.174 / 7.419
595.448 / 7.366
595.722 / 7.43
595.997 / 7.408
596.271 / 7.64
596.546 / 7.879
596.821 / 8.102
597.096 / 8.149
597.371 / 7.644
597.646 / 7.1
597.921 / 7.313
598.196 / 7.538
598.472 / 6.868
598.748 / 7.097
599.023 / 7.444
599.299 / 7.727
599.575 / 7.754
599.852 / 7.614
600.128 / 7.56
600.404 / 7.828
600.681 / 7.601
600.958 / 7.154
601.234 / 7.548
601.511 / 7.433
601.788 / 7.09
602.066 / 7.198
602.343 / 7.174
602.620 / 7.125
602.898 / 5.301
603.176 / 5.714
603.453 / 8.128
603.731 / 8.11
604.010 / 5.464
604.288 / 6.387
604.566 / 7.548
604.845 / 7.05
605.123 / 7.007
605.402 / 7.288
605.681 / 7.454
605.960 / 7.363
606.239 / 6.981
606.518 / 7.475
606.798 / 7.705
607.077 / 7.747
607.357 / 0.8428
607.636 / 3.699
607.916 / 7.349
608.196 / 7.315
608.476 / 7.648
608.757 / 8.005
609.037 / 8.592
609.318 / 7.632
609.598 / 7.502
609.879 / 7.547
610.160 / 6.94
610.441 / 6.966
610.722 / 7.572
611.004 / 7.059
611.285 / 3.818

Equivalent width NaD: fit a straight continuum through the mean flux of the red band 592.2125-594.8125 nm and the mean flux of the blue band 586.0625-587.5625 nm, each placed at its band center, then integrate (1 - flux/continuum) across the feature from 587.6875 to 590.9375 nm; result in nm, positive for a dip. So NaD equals 0.11 nm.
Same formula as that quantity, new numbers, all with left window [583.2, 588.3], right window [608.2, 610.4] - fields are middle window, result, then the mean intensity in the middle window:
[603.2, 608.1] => 0.64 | 6.66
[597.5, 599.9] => 0.11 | 7.38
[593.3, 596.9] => 0.10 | 7.53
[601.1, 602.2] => 0.05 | 7.31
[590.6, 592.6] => 0.05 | 7.57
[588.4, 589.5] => 0.05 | 7.42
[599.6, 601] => 0.02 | 7.59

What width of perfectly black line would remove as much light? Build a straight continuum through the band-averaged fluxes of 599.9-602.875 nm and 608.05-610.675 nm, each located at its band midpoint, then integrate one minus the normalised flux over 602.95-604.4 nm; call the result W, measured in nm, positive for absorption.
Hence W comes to 0.137 nm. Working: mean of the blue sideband 7.3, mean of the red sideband 7.57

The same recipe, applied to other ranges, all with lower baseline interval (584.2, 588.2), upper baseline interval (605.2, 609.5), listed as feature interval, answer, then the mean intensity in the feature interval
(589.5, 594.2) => 0.089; 7.44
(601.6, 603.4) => 0.103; 6.7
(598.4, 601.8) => -0.121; 7.46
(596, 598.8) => -0.080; 7.54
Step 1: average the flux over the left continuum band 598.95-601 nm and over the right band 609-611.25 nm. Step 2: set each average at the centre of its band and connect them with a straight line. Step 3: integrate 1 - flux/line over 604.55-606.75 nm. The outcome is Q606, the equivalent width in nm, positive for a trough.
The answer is 0.04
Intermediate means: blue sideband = 7.61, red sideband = 7.25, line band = 7.27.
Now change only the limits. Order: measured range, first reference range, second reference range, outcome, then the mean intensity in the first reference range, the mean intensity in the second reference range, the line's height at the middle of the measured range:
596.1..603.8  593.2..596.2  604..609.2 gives -0.23 nm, 7.43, 6.82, 7.16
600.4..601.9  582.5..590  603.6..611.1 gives -0.05 nm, 7.7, 6.97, 7.19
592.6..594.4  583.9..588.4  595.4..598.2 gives 0.08 nm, 7.8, 7.61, 7.67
